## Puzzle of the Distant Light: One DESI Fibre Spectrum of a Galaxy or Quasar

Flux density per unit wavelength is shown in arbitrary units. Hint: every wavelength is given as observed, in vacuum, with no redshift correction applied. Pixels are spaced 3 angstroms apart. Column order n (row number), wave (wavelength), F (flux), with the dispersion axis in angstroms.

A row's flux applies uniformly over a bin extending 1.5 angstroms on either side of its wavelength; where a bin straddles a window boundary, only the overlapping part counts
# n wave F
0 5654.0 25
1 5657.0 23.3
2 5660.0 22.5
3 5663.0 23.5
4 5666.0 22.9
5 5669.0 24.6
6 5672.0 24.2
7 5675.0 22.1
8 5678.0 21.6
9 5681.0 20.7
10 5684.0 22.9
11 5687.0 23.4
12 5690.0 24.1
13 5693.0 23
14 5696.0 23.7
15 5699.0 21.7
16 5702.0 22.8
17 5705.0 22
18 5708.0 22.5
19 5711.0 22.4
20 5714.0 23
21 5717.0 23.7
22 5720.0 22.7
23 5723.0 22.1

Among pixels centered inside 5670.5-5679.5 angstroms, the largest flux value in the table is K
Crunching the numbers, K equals 24.2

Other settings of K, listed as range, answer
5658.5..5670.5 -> 24.6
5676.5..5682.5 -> 21.6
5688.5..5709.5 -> 24.1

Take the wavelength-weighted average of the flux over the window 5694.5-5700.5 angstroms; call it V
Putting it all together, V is 22.7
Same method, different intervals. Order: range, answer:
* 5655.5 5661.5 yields 22.9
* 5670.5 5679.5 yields 22.6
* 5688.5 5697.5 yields 23.6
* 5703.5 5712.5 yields 22.3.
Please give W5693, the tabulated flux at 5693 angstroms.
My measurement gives 23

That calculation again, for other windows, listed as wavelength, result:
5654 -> 25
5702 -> 22.8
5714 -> 23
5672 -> 24.2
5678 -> 21.6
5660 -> 22.5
